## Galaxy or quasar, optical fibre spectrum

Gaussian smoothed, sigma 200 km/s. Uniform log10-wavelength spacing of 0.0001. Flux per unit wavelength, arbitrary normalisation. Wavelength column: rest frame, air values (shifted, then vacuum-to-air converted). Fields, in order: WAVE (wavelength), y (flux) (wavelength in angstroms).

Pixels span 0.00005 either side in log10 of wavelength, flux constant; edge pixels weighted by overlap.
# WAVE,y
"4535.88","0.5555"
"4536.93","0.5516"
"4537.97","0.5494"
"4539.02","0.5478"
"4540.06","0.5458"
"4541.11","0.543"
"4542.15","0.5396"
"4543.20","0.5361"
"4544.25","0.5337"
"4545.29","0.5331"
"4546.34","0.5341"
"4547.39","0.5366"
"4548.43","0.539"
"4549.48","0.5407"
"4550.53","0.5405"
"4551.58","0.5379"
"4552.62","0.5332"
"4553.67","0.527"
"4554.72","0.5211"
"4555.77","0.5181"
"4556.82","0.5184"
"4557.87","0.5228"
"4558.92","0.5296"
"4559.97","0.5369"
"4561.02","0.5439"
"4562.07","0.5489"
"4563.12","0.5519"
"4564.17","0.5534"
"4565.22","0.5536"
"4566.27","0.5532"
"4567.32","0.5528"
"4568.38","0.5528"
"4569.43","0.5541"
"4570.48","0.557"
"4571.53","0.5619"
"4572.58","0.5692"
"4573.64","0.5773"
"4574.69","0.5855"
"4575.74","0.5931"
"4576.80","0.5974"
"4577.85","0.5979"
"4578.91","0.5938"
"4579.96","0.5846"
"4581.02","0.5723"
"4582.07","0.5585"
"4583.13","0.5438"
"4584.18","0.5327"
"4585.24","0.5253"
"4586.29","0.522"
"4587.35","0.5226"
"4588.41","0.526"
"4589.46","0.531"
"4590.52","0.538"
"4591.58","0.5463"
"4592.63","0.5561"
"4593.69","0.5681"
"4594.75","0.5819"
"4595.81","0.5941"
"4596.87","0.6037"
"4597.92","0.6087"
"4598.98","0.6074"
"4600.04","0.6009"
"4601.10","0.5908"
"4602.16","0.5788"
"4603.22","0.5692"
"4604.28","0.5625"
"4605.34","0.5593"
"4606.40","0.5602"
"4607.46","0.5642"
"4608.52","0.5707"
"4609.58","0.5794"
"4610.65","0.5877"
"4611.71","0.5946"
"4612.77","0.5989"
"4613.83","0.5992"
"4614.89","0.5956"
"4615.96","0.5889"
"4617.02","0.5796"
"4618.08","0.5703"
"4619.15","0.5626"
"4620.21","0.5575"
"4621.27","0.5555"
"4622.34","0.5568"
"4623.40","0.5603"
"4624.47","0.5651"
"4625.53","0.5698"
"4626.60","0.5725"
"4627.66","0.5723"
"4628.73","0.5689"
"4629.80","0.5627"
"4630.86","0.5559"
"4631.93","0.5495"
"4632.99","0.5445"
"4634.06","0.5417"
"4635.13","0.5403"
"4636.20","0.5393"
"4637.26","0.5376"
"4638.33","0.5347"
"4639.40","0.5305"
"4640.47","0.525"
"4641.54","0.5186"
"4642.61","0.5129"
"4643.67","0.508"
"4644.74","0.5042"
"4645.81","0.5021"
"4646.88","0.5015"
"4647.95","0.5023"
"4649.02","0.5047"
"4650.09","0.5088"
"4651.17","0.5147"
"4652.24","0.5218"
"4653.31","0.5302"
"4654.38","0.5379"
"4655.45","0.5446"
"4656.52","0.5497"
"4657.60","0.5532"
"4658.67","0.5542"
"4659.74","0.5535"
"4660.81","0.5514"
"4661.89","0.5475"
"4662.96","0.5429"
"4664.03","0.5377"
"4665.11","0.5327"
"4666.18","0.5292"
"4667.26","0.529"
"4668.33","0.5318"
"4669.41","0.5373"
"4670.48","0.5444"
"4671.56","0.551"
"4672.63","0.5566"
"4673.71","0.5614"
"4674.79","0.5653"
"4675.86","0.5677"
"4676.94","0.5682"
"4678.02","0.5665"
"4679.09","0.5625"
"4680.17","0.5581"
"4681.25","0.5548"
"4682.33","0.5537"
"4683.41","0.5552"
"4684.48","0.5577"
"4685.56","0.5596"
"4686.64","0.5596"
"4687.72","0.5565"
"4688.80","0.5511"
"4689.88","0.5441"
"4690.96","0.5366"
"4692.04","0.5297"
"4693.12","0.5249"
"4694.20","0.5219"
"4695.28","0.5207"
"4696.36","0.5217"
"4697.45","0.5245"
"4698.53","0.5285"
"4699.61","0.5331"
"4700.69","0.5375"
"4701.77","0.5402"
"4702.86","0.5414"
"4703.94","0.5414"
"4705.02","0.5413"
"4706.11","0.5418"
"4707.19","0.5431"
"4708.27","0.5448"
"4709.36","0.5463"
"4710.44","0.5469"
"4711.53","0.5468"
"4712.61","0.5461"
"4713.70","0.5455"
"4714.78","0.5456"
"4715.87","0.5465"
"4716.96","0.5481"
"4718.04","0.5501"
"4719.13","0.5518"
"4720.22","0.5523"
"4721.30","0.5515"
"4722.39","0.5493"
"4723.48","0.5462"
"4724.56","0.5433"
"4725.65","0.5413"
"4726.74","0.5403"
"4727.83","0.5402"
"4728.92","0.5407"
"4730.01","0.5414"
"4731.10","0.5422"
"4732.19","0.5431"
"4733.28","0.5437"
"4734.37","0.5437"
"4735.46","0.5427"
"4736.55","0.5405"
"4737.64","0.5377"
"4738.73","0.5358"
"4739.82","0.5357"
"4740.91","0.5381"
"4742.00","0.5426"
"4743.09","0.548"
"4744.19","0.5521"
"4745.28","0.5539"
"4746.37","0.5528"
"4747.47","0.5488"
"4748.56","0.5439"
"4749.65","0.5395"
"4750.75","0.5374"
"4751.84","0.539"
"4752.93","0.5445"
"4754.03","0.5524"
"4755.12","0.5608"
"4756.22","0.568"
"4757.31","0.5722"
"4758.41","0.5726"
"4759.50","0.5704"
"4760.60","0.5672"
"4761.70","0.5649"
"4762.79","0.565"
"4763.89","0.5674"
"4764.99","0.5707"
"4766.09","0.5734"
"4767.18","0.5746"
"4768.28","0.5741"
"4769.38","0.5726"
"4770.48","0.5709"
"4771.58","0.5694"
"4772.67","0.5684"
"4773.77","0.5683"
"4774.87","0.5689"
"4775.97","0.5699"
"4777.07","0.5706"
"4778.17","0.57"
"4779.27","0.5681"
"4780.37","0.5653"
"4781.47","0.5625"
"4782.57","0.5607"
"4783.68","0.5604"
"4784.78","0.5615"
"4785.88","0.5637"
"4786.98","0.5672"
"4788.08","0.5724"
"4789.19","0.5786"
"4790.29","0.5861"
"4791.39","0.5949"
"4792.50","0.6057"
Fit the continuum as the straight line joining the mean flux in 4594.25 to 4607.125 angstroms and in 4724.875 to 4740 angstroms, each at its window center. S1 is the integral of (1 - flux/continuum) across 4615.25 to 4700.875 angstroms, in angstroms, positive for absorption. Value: 3.3 angstroms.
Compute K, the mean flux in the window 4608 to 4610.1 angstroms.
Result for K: 0.575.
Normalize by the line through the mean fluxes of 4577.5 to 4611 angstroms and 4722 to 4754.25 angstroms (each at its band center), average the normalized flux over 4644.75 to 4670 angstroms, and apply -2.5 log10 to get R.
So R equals 0.05 mag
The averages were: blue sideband 0.566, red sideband 0.543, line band 0.531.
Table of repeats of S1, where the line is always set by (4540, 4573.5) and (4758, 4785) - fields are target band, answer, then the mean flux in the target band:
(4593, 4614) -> -1.4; 0.584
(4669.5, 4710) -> 0.9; 0.546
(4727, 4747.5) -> 0.8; 0.543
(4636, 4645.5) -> 0.5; 0.523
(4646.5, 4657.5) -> 0.6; 0.523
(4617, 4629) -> -0.3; 0.565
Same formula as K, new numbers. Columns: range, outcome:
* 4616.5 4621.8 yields 0.566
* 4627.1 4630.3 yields 0.568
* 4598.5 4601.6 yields 0.599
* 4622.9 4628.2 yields 0.568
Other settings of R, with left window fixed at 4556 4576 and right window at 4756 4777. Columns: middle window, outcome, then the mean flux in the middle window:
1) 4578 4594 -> 0.01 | 0.549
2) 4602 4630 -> -0.03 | 0.573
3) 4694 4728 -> 0.05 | 0.541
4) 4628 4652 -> 0.06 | 0.528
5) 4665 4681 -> 0.02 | 0.551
